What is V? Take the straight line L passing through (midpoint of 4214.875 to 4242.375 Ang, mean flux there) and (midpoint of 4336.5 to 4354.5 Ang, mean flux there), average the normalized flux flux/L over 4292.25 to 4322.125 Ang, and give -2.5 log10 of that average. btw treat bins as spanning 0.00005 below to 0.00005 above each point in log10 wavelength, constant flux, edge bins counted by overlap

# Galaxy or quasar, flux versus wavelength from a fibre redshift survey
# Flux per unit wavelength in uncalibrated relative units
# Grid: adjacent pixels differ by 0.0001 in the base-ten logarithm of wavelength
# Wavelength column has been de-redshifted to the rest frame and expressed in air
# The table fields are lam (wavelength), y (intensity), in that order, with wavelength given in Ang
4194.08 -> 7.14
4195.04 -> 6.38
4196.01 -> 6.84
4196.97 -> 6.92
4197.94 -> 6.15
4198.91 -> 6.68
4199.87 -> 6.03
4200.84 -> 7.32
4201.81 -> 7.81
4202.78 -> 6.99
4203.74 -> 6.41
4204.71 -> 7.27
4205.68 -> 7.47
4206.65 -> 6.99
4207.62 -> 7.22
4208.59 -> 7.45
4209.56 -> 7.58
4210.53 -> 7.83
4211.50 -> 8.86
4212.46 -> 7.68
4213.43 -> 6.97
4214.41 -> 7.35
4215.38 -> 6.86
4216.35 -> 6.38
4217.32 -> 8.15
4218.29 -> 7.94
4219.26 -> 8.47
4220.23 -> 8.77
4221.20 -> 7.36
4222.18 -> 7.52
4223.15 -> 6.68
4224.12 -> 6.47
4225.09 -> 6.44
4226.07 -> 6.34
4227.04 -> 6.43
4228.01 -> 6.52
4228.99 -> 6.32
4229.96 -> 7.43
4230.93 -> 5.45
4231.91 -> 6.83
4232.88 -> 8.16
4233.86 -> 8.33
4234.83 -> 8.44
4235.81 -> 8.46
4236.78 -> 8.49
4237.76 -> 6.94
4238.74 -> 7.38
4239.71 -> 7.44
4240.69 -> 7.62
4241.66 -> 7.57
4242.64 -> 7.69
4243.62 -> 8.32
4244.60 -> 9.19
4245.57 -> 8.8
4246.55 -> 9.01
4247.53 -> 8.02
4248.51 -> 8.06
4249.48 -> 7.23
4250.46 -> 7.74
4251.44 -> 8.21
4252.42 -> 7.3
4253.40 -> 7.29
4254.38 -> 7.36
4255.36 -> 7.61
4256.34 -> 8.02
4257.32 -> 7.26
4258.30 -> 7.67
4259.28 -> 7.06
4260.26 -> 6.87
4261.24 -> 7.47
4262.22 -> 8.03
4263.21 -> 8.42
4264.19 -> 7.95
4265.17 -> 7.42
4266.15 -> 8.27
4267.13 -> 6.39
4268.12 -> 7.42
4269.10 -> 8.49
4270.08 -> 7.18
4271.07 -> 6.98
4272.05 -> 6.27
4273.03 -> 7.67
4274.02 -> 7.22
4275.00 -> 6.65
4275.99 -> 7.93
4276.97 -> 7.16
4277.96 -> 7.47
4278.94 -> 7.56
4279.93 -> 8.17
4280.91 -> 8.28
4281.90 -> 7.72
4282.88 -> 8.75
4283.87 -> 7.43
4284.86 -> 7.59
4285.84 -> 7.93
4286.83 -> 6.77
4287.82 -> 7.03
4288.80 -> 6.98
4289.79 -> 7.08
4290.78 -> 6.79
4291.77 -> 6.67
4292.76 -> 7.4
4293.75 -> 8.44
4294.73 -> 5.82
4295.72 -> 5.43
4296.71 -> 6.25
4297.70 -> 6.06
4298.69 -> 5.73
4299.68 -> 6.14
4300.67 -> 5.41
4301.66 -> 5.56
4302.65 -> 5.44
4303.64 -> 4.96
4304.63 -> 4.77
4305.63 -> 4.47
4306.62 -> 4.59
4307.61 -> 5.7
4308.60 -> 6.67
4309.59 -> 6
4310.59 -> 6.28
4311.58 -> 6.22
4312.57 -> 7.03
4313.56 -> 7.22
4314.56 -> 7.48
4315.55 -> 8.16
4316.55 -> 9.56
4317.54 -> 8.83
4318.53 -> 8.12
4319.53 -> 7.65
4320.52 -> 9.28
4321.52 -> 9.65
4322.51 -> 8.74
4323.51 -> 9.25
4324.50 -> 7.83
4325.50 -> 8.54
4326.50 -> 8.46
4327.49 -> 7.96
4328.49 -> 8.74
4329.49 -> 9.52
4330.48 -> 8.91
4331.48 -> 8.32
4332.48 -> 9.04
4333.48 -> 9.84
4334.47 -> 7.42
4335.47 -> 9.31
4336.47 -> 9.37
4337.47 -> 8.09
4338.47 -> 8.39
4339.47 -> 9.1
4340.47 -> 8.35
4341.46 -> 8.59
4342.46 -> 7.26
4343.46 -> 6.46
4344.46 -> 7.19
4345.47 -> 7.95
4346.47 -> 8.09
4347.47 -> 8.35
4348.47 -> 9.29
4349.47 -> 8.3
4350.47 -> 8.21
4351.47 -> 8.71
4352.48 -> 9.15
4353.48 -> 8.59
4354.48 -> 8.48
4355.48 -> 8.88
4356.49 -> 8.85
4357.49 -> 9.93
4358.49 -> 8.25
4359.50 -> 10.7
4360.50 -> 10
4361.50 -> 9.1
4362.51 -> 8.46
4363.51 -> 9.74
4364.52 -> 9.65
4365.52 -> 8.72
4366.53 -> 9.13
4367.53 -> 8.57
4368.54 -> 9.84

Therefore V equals 0.19 mag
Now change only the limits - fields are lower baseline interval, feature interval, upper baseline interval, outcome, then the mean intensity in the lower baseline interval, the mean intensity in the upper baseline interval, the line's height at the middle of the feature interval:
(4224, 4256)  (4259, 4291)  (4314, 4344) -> 0.07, 7.56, 8.54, 7.94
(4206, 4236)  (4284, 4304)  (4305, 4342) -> 0.20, 7.33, 8.01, 7.81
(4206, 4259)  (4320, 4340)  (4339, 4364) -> -0.04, 7.55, 8.64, 8.44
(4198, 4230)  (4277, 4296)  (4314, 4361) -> 0.10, 7.19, 8.62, 8.03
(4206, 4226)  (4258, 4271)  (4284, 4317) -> -0.10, 7.42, 6.48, 6.88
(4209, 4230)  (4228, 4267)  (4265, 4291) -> -0.05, 7.29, 7.44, 7.36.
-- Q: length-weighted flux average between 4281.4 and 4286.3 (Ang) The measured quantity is 7.89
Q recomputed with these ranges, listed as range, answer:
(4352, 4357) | 8.8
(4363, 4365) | 9.69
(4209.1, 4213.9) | 7.8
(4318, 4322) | 8.67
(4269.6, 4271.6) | 7.05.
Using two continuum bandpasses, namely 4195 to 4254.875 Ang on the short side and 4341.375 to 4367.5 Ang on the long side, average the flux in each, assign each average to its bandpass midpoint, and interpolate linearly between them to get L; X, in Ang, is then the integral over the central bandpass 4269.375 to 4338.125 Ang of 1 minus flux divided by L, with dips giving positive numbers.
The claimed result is 6.9 Ang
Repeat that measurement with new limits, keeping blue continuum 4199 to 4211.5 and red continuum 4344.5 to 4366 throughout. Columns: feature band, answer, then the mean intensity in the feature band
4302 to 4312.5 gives 3.50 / 5.57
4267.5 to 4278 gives 0.90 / 7.29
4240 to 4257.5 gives -0.44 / 7.91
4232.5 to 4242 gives -0.36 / 7.89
